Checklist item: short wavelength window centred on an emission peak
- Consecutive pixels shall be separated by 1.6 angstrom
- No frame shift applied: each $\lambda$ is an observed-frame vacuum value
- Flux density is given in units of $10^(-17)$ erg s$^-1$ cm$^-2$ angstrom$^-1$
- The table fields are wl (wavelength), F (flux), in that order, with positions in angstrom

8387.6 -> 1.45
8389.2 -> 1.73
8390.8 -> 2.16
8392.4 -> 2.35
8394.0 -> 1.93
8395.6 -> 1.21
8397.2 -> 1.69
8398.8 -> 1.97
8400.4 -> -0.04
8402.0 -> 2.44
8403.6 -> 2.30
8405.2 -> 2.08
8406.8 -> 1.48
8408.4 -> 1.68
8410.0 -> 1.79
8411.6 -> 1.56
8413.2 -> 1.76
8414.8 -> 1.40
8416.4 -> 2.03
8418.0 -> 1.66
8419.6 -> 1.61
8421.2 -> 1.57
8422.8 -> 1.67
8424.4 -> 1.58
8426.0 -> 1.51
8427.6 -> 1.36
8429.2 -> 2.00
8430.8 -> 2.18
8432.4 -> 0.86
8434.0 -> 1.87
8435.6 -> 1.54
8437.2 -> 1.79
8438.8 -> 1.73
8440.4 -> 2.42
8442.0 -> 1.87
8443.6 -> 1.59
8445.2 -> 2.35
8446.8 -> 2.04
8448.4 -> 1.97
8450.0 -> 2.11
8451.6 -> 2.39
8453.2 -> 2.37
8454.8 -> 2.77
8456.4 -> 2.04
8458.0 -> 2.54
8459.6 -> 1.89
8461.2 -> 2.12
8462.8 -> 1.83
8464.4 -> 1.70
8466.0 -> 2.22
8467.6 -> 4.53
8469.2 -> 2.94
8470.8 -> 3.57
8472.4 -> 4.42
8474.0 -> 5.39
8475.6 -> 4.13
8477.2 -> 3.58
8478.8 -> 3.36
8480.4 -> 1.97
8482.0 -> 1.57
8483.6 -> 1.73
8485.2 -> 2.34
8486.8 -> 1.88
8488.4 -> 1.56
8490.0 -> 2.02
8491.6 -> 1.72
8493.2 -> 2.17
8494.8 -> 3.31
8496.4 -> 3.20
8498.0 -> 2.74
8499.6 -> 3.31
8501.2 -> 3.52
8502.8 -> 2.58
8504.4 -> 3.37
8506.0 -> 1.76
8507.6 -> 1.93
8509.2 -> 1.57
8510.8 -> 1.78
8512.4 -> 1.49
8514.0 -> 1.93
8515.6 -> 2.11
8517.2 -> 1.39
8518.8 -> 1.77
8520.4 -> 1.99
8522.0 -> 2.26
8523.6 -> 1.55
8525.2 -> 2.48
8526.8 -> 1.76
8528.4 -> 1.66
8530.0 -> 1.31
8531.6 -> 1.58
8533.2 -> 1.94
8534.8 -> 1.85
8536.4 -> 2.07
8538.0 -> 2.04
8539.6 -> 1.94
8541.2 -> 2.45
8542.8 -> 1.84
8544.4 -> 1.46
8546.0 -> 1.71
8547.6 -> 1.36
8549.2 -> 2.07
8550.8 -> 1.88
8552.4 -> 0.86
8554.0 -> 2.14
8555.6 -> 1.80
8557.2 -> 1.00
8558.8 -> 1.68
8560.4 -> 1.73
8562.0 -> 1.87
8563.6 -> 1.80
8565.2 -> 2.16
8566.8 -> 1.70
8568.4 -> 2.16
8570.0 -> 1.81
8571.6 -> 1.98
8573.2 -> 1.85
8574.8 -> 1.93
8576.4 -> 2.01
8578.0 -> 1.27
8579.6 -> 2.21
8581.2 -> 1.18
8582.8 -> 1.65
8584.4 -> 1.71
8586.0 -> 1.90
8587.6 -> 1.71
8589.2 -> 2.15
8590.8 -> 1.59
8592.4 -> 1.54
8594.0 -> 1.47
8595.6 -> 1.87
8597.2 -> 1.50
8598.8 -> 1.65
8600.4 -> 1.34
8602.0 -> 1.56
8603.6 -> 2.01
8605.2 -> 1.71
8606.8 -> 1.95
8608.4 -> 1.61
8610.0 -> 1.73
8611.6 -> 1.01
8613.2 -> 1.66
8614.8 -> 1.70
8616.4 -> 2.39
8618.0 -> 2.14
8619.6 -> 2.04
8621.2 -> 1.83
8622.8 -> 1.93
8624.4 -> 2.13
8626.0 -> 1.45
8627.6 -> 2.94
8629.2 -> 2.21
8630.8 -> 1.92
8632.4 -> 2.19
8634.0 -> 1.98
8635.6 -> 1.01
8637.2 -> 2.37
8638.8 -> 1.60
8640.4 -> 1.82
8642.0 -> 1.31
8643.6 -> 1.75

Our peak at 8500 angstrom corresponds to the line [N II]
